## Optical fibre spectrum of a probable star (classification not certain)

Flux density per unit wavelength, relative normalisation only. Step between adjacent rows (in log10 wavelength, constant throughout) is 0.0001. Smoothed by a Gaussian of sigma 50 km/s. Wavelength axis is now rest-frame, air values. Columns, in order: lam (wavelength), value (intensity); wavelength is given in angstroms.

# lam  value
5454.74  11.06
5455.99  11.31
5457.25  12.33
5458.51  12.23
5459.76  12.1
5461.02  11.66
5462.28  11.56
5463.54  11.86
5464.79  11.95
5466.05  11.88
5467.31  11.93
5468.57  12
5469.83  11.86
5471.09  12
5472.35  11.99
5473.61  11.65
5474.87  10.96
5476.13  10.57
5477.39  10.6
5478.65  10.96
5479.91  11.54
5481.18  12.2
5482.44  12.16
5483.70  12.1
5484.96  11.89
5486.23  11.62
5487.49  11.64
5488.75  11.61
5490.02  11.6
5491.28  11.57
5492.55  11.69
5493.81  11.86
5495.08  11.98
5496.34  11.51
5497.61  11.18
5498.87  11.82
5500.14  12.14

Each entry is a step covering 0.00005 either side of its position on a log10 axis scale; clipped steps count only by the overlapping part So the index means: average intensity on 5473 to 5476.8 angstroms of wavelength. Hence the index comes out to 11.1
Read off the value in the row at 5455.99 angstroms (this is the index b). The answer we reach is 11.31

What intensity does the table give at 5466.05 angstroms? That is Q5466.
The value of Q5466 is 11.88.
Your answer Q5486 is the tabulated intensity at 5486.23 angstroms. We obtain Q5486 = 11.62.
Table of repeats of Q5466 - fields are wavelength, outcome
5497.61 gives 11.18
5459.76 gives 12.1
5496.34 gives 11.51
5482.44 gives 12.16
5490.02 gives 11.6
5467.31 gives 11.93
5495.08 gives 11.98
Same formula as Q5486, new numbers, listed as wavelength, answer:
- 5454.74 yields 11.06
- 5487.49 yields 11.64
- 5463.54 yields 11.86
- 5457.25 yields 12.33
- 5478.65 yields 10.96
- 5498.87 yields 11.82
